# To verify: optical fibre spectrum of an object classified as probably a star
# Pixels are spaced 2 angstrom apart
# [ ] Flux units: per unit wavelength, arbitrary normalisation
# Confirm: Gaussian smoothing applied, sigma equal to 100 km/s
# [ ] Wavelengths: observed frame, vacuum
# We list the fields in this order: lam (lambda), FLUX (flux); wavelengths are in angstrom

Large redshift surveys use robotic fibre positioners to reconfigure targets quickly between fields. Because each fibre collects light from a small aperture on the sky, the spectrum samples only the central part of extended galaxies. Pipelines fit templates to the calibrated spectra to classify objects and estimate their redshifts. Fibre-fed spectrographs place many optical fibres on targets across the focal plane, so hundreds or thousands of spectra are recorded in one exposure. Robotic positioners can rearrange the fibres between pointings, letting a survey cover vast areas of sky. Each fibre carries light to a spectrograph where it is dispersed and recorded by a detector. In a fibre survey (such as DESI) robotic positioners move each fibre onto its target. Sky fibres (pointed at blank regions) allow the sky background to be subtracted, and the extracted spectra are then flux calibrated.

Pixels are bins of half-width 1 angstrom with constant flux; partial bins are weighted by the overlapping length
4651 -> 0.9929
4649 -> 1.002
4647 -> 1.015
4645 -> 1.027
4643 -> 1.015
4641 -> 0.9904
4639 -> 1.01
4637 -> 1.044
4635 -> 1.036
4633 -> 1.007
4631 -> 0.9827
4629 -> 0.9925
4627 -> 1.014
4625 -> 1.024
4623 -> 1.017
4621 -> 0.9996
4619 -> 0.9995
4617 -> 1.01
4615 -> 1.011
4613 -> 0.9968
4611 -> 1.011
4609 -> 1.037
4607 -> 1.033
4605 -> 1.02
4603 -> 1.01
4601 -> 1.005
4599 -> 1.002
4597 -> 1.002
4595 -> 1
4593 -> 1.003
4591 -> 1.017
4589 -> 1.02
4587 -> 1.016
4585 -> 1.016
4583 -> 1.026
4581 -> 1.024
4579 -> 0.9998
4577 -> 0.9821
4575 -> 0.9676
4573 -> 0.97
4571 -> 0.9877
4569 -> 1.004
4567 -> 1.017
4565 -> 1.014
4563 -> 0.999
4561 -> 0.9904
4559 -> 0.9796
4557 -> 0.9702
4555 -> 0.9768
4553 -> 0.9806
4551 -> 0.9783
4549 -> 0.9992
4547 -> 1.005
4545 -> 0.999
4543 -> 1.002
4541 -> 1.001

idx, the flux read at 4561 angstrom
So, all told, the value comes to 0.9904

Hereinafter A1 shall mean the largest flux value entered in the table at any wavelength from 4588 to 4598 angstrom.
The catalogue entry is 1.02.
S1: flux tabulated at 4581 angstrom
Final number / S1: 1.024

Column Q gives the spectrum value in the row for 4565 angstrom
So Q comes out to 1.014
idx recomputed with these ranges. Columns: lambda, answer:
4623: 1.017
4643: 1.015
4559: 0.9796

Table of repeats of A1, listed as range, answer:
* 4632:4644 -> 1.044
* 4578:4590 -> 1.026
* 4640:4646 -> 1.027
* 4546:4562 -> 1.005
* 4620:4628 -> 1.024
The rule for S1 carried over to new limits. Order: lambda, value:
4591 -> 1.017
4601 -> 1.005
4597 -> 1.002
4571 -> 0.9877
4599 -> 1.002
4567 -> 1.017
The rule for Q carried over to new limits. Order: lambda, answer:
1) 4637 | 1.044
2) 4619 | 0.9995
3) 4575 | 0.9676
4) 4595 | 1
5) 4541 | 1.001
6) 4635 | 1.036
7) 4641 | 0.9904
